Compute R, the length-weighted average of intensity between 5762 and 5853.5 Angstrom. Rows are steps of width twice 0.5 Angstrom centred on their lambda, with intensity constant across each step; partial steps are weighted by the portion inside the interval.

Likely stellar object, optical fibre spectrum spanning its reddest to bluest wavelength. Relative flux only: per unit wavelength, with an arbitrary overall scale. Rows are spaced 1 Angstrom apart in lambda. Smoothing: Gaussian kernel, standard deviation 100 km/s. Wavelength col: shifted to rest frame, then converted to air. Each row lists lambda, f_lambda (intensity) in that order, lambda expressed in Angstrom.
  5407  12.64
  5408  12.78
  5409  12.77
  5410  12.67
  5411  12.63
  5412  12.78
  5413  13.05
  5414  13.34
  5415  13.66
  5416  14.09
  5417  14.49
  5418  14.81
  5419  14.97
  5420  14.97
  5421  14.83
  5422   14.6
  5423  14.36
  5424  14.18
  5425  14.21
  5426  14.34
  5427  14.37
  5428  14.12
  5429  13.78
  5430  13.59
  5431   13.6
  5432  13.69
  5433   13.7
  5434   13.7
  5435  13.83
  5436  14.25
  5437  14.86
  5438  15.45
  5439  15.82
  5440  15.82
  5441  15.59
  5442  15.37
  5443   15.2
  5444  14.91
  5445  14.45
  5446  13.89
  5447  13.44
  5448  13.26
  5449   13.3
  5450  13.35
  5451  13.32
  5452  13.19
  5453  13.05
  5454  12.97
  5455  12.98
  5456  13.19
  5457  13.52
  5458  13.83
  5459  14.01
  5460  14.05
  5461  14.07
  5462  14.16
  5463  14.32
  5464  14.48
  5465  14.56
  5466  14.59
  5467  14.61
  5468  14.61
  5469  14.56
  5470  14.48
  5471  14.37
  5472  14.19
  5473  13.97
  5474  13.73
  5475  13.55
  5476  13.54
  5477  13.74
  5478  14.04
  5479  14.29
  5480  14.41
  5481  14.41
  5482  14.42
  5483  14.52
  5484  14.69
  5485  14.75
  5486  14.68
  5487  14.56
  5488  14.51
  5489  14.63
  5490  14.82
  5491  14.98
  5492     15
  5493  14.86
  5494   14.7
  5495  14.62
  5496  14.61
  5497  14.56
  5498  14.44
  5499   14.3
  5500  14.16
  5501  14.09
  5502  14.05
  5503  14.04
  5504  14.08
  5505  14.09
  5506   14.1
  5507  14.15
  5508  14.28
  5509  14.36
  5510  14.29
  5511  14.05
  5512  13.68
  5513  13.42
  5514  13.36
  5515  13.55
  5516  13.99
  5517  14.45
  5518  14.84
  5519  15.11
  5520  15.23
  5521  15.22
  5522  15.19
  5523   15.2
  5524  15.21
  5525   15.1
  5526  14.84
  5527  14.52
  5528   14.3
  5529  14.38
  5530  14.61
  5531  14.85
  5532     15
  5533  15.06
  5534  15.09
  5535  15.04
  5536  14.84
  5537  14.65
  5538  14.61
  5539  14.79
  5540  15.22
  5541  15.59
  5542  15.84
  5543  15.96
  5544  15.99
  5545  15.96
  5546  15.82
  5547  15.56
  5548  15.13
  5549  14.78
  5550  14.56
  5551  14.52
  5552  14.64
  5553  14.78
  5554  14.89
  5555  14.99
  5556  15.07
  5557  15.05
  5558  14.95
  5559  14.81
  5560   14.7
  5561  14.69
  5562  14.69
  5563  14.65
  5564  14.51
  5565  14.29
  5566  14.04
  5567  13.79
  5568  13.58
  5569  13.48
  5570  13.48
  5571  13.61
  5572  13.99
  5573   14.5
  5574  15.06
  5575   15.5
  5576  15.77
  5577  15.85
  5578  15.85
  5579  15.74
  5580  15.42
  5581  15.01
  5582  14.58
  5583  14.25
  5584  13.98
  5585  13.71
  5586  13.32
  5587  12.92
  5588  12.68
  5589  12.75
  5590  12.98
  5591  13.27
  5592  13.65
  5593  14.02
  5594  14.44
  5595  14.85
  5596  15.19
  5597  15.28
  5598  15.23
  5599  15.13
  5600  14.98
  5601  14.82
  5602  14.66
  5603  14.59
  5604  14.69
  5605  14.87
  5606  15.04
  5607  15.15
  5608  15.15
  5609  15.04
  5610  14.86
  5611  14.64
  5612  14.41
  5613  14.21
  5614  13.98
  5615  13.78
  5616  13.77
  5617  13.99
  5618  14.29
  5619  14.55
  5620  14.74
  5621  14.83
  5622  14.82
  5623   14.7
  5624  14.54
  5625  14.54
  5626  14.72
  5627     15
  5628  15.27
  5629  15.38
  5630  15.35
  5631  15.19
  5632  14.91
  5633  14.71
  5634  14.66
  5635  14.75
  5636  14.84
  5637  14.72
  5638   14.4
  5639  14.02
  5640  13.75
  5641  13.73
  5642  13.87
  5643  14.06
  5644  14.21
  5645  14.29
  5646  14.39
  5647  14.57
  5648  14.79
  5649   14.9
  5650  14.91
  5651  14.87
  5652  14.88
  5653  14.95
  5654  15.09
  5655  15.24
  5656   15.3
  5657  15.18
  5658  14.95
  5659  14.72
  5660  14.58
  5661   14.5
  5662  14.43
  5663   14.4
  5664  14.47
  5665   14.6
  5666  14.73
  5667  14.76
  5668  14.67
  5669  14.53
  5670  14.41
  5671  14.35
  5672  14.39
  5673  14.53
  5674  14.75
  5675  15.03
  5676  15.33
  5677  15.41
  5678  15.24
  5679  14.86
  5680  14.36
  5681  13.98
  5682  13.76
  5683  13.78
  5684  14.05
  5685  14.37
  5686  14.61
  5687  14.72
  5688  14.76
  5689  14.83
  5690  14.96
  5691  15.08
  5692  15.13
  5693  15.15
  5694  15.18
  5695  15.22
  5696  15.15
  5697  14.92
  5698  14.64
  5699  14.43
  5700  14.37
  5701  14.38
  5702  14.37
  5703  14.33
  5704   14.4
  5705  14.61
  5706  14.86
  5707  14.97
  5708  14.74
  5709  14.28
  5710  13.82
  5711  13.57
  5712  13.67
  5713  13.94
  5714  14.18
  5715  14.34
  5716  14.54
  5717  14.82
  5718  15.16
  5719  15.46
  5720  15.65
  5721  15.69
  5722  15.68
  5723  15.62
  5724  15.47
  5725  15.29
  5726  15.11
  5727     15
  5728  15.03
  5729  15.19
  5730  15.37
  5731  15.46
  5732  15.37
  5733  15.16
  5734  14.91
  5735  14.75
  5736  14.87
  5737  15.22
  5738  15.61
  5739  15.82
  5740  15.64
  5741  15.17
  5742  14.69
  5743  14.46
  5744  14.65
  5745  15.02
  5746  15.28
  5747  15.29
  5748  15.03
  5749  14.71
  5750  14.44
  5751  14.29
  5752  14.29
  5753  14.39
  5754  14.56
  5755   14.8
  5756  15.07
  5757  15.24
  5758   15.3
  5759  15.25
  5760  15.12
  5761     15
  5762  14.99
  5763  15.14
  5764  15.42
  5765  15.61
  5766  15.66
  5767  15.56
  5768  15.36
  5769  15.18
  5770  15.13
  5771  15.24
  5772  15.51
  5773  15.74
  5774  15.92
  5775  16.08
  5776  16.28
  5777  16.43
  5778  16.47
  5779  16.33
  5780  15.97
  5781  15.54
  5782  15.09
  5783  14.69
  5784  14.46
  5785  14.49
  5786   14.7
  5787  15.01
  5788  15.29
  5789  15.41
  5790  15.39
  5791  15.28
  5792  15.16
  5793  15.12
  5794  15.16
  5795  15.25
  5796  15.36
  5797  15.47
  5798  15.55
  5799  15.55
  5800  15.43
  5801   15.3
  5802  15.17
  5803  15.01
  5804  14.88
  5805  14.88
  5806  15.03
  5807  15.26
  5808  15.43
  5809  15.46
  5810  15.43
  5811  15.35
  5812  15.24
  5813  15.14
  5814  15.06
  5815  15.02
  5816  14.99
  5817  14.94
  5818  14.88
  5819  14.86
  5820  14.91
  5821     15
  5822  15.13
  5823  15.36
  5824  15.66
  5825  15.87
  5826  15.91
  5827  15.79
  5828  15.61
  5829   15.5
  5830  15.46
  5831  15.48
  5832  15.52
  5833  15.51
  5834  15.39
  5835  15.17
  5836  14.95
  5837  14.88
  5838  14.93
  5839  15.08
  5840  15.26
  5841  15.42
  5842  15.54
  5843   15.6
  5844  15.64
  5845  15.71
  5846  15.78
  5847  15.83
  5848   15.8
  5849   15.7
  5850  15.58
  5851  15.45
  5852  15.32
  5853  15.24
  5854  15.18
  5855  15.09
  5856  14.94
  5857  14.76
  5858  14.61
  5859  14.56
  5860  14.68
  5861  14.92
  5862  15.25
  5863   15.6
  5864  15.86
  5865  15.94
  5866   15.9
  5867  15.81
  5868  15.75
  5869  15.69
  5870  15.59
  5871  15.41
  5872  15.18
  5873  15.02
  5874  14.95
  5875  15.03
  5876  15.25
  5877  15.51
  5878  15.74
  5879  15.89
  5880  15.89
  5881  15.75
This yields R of 15.4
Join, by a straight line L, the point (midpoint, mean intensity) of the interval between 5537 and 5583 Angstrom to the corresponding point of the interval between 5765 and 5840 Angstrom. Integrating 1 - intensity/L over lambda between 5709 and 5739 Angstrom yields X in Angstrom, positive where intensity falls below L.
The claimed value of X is 0.4 Angstrom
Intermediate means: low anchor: 14.9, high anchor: 15.3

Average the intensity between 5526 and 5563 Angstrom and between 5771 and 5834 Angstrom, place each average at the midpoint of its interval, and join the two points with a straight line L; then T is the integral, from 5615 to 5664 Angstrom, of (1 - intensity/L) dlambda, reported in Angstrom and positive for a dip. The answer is 1.6 Angstrom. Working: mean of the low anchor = 15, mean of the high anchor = 15.4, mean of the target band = 14.6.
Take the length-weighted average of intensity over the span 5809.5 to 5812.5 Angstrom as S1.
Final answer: 15.3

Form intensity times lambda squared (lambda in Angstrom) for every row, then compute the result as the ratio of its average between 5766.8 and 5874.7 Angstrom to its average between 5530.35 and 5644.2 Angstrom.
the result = 1.14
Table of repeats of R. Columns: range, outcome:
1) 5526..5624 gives 14.6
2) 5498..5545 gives 14.6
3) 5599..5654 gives 14.6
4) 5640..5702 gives 14.7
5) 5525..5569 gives 14.9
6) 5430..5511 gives 14.2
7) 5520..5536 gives 14.9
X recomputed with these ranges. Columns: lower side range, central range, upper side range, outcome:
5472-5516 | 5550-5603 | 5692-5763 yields 0.0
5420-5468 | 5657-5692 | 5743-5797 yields 0.7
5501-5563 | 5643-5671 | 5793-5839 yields 0.5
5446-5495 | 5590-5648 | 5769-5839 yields 0.3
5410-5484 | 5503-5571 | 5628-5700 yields -1.5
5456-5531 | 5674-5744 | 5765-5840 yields 1.0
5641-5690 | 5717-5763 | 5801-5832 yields -0.5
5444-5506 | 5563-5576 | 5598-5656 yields 0.2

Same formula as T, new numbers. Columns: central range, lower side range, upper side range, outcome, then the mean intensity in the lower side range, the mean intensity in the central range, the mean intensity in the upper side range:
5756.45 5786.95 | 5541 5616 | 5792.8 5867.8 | -0.5 Angstrom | 14.6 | 15.4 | 15.3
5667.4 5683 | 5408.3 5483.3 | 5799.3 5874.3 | 0.2 Angstrom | 14.1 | 14.6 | 15.3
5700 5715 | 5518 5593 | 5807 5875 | 0.7 Angstrom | 14.7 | 14.3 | 15.3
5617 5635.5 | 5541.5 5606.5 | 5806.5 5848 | 0.0 Angstrom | 14.6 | 14.8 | 15.3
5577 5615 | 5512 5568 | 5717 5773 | 1.1 Angstrom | 14.8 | 14.5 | 15.2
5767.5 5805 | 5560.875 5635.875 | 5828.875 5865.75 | -0.6 Angstrom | 14.5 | 15.4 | 15.3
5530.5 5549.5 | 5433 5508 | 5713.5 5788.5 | -1.0 Angstrom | 14.3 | 15.3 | 15.2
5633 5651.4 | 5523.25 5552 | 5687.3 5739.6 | 0.6 Angstrom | 15.1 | 14.4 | 14.9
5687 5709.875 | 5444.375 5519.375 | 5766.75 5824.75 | 0.3 Angstrom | 14.1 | 14.7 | 15.3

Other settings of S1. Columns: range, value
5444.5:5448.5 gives 13.8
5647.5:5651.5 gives 14.9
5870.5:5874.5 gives 15.1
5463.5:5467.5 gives 14.6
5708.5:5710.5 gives 14.1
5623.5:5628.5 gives 14.8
